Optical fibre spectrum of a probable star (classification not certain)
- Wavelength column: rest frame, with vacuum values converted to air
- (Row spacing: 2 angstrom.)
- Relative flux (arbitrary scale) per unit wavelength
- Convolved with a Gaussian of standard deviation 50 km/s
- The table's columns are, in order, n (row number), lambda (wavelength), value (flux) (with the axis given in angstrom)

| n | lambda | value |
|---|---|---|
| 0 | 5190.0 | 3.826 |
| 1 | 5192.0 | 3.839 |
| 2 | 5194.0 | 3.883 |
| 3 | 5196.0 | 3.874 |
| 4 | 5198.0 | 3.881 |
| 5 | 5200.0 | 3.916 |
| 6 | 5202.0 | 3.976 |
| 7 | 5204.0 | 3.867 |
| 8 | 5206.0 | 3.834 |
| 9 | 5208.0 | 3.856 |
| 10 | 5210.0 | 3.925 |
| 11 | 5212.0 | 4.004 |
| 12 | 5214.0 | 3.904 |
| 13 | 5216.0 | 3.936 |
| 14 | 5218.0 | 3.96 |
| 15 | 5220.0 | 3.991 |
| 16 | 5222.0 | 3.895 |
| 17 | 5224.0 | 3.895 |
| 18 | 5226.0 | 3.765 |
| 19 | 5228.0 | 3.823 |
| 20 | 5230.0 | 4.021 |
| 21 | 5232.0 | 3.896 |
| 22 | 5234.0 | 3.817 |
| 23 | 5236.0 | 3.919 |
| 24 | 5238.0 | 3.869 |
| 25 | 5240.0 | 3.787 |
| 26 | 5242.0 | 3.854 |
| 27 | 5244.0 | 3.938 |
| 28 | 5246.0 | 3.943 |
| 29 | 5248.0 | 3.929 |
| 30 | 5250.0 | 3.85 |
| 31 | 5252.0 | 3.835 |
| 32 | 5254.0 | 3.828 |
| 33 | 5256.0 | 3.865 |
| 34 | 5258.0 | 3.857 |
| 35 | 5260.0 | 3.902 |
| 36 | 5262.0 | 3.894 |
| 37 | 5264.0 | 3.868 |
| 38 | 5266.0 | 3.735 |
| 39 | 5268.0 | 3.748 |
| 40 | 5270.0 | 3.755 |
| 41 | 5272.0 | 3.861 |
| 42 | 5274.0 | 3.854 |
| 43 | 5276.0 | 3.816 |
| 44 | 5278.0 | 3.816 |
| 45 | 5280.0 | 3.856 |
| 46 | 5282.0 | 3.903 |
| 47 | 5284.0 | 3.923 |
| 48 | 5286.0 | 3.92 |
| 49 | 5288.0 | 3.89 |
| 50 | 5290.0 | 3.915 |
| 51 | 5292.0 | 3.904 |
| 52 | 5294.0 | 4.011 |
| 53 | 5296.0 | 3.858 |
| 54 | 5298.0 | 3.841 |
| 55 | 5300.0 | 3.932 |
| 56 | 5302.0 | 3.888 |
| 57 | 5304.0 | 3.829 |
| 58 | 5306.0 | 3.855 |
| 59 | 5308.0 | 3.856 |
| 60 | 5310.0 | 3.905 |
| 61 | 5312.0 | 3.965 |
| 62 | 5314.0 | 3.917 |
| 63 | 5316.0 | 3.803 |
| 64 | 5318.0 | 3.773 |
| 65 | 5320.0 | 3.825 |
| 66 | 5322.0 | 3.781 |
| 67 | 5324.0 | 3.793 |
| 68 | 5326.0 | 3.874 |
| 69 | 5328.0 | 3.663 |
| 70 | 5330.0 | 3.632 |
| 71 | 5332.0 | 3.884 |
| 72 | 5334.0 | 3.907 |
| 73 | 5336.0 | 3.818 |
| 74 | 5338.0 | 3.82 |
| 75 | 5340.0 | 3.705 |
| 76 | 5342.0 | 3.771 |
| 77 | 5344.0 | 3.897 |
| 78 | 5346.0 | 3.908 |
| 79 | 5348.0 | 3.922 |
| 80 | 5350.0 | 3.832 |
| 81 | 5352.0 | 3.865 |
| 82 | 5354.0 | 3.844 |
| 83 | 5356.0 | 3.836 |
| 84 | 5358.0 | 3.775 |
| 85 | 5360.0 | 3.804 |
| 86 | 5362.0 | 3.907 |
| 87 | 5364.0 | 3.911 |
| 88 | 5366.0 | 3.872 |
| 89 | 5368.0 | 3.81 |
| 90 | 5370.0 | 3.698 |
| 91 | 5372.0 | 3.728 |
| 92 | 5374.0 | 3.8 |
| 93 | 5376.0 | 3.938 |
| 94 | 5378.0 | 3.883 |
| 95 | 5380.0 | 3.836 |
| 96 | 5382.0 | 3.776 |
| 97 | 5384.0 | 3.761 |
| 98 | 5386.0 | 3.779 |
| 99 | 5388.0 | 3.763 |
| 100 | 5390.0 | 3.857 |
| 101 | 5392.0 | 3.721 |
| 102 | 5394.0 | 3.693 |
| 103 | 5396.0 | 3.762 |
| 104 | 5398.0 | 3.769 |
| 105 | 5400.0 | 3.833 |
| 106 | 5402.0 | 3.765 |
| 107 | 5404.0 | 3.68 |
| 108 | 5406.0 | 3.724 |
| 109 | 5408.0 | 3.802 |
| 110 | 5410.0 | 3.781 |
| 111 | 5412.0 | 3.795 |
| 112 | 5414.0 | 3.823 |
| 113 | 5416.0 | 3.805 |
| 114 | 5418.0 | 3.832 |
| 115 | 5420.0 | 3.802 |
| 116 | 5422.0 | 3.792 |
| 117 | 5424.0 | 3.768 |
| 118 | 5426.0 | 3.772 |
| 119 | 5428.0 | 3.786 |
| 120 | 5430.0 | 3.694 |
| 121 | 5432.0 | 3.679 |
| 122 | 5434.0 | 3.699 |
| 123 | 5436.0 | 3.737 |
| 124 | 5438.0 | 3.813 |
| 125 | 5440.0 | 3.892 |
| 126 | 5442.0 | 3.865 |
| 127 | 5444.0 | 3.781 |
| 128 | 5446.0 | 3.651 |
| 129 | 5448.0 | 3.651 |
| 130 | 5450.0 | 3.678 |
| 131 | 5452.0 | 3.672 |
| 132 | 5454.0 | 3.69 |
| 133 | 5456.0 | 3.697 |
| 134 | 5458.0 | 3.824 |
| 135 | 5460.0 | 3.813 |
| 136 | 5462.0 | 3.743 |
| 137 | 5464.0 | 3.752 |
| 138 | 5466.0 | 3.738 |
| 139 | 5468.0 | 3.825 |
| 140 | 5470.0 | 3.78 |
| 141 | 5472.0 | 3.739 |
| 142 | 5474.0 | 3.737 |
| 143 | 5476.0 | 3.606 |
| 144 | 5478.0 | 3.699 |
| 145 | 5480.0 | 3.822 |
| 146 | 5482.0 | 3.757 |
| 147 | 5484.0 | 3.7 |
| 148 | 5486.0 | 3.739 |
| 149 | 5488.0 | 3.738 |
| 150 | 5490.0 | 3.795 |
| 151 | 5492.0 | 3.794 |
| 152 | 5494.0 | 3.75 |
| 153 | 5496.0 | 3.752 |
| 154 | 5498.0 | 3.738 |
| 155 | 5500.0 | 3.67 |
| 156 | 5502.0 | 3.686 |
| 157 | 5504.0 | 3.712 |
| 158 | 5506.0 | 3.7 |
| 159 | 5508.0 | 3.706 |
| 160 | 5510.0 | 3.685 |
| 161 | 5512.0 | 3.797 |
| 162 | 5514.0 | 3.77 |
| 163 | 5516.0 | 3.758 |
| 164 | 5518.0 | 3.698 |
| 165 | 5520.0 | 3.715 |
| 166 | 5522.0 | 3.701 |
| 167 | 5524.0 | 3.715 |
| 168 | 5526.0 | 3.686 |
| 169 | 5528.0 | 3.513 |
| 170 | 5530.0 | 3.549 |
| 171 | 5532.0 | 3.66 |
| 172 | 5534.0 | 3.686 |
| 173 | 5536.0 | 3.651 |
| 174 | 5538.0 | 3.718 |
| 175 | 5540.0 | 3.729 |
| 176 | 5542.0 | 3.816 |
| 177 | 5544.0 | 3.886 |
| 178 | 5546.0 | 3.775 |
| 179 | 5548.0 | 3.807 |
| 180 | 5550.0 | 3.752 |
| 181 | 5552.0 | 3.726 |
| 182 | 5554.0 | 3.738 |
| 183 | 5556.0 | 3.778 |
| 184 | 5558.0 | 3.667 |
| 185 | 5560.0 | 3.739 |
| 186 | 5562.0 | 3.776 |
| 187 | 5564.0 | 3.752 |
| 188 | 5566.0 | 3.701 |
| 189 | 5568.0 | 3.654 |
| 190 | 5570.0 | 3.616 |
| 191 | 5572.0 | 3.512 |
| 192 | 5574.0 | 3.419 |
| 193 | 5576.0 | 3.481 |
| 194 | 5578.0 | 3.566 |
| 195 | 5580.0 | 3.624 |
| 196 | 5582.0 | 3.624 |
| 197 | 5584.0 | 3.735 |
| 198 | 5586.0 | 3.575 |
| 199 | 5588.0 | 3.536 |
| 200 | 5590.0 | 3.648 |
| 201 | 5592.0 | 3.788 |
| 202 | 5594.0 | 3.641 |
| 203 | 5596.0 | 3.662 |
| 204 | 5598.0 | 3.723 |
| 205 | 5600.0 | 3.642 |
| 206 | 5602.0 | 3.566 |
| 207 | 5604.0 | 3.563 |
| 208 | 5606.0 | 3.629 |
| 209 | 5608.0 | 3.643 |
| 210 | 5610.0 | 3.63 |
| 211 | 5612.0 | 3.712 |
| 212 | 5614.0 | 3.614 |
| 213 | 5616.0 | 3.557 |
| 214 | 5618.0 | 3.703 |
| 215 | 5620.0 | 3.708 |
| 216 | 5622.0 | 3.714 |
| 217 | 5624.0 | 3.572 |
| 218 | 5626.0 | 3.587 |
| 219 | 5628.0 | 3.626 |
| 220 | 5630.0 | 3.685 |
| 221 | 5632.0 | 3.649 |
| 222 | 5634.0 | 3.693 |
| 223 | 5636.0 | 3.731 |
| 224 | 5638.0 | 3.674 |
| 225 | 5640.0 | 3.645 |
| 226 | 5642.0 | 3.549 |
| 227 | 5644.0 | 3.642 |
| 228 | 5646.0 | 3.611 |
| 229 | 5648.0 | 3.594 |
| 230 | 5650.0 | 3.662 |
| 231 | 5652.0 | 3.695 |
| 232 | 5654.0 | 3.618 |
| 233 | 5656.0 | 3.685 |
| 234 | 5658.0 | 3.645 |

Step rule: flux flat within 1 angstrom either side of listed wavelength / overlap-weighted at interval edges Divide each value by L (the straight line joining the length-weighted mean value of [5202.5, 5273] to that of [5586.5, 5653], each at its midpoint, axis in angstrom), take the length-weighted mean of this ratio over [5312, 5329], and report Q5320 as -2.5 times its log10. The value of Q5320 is 0.00 mag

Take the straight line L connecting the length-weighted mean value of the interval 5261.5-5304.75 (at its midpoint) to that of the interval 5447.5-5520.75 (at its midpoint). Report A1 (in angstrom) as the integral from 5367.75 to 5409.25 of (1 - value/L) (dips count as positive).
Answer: 0.2 angstrom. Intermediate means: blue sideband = 3.86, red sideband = 3.73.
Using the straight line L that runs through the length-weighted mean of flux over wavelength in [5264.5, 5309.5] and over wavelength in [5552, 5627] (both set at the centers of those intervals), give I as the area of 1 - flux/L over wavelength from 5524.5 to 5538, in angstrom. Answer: 0.19 angstrom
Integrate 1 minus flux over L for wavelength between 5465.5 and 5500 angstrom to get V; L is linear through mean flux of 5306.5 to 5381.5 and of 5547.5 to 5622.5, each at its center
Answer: -0.15 angstrom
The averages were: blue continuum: 3.83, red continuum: 3.65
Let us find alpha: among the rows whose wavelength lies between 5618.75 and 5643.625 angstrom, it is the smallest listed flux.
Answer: 3.549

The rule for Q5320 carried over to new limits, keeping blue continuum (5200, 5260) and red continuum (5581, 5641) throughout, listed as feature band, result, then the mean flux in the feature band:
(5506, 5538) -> 0.005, 3.69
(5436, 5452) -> 0.000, 3.75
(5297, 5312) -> -0.010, 3.88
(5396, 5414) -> 0.003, 3.77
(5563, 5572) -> 0.004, 3.66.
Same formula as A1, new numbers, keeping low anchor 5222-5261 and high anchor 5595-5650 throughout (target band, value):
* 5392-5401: 0.0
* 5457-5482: -0.1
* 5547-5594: 0.2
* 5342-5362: -0.2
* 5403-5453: 0.0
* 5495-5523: -0.1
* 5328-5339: 0.1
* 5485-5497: -0.1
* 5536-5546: -0.2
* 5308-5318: -0.1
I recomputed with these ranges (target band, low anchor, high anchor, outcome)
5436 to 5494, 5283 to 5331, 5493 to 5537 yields -0.24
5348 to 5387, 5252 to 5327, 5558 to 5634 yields -0.24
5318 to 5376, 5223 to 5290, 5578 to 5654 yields -0.17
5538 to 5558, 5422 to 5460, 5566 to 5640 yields -0.54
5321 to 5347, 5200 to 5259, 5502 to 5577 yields 0.14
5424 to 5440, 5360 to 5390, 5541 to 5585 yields 0.12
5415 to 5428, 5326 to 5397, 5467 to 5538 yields -0.08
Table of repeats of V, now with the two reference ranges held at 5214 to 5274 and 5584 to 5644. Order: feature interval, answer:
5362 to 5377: -0.1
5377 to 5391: -0.1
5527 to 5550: -0.1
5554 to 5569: -0.2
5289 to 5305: -0.2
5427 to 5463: 0.1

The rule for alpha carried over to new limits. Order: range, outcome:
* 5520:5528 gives 3.513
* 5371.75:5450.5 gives 3.651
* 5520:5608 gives 3.419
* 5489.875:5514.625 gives 3.67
